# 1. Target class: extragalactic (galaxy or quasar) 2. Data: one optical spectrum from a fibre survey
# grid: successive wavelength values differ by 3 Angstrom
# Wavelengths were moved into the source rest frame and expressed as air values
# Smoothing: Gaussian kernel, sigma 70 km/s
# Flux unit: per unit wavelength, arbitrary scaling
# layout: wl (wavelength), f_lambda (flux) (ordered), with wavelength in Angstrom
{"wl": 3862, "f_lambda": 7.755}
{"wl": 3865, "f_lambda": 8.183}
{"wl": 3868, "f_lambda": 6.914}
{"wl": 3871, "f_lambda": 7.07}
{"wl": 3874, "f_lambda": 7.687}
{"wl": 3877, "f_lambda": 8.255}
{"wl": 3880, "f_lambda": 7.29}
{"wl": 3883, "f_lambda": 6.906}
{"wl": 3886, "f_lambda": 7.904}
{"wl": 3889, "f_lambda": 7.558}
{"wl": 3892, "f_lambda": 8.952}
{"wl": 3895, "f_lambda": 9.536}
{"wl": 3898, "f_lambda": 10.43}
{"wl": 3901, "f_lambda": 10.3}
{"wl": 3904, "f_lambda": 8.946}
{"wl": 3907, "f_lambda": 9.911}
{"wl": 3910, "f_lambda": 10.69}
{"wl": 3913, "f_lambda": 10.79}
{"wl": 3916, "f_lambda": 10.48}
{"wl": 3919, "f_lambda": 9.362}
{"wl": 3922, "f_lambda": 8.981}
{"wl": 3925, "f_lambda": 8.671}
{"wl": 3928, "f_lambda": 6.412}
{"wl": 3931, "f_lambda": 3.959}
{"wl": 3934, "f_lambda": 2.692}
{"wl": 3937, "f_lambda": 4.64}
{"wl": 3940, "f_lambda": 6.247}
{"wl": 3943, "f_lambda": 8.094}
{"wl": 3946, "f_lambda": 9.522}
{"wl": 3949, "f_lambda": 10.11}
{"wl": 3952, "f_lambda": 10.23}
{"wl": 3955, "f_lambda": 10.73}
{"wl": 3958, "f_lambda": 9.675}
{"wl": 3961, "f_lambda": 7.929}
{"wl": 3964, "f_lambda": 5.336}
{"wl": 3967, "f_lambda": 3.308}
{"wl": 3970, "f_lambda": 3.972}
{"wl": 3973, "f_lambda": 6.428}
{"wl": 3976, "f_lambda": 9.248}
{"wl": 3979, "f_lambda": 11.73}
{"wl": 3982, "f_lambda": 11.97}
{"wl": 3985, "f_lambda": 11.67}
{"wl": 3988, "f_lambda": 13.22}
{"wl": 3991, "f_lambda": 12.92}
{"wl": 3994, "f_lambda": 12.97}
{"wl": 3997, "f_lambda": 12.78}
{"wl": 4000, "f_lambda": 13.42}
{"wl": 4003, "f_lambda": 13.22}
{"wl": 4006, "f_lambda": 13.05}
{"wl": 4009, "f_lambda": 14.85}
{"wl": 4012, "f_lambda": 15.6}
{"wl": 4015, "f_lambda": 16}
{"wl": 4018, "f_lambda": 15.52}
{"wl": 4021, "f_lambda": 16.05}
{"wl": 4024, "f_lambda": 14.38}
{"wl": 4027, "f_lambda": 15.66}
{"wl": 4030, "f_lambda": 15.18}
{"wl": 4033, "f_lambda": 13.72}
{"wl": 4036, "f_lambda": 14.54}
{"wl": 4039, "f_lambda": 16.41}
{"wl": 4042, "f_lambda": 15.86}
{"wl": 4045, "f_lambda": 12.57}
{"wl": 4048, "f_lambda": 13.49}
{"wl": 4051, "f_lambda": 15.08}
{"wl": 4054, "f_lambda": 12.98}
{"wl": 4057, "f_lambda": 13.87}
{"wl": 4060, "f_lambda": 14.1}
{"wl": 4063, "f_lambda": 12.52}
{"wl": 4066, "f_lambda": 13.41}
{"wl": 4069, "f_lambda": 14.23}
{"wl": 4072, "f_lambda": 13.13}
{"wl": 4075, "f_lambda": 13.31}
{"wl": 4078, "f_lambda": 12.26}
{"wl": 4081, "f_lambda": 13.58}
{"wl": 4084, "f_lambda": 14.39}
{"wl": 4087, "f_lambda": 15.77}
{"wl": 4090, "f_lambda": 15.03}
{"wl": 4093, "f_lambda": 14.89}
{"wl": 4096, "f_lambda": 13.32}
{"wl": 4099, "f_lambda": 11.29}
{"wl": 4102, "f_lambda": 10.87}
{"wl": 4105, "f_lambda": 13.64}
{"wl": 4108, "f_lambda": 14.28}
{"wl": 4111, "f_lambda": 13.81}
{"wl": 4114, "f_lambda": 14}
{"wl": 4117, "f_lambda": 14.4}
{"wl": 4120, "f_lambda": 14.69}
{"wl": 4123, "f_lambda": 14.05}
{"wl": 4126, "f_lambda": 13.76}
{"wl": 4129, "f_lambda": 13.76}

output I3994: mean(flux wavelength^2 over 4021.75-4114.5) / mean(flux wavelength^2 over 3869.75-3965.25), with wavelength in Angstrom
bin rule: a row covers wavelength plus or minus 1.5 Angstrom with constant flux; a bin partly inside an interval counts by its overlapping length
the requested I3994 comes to 1.81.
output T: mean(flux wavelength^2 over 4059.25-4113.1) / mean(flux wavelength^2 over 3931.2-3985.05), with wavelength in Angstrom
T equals 1.85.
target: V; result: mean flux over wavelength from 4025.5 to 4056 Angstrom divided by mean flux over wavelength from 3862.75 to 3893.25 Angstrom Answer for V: 1.9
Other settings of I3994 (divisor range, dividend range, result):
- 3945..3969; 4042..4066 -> 1.74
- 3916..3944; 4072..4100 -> 2.21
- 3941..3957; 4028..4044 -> 1.64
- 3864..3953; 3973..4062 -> 1.77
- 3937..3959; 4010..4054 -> 1.75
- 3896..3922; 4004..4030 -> 1.59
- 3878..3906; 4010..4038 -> 1.87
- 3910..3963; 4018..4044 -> 1.94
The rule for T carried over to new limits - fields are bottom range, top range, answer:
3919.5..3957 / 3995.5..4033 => 2.00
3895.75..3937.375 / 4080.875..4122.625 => 1.81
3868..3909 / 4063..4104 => 1.75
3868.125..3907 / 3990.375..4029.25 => 1.82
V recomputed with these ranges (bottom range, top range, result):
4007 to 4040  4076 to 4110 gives 0.89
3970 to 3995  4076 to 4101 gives 1.27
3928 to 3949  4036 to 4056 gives 2.32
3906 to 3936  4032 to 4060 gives 1.76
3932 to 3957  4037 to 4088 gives 1.80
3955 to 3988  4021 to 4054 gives 1.73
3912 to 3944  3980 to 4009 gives 1.78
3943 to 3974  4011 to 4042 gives 1.97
